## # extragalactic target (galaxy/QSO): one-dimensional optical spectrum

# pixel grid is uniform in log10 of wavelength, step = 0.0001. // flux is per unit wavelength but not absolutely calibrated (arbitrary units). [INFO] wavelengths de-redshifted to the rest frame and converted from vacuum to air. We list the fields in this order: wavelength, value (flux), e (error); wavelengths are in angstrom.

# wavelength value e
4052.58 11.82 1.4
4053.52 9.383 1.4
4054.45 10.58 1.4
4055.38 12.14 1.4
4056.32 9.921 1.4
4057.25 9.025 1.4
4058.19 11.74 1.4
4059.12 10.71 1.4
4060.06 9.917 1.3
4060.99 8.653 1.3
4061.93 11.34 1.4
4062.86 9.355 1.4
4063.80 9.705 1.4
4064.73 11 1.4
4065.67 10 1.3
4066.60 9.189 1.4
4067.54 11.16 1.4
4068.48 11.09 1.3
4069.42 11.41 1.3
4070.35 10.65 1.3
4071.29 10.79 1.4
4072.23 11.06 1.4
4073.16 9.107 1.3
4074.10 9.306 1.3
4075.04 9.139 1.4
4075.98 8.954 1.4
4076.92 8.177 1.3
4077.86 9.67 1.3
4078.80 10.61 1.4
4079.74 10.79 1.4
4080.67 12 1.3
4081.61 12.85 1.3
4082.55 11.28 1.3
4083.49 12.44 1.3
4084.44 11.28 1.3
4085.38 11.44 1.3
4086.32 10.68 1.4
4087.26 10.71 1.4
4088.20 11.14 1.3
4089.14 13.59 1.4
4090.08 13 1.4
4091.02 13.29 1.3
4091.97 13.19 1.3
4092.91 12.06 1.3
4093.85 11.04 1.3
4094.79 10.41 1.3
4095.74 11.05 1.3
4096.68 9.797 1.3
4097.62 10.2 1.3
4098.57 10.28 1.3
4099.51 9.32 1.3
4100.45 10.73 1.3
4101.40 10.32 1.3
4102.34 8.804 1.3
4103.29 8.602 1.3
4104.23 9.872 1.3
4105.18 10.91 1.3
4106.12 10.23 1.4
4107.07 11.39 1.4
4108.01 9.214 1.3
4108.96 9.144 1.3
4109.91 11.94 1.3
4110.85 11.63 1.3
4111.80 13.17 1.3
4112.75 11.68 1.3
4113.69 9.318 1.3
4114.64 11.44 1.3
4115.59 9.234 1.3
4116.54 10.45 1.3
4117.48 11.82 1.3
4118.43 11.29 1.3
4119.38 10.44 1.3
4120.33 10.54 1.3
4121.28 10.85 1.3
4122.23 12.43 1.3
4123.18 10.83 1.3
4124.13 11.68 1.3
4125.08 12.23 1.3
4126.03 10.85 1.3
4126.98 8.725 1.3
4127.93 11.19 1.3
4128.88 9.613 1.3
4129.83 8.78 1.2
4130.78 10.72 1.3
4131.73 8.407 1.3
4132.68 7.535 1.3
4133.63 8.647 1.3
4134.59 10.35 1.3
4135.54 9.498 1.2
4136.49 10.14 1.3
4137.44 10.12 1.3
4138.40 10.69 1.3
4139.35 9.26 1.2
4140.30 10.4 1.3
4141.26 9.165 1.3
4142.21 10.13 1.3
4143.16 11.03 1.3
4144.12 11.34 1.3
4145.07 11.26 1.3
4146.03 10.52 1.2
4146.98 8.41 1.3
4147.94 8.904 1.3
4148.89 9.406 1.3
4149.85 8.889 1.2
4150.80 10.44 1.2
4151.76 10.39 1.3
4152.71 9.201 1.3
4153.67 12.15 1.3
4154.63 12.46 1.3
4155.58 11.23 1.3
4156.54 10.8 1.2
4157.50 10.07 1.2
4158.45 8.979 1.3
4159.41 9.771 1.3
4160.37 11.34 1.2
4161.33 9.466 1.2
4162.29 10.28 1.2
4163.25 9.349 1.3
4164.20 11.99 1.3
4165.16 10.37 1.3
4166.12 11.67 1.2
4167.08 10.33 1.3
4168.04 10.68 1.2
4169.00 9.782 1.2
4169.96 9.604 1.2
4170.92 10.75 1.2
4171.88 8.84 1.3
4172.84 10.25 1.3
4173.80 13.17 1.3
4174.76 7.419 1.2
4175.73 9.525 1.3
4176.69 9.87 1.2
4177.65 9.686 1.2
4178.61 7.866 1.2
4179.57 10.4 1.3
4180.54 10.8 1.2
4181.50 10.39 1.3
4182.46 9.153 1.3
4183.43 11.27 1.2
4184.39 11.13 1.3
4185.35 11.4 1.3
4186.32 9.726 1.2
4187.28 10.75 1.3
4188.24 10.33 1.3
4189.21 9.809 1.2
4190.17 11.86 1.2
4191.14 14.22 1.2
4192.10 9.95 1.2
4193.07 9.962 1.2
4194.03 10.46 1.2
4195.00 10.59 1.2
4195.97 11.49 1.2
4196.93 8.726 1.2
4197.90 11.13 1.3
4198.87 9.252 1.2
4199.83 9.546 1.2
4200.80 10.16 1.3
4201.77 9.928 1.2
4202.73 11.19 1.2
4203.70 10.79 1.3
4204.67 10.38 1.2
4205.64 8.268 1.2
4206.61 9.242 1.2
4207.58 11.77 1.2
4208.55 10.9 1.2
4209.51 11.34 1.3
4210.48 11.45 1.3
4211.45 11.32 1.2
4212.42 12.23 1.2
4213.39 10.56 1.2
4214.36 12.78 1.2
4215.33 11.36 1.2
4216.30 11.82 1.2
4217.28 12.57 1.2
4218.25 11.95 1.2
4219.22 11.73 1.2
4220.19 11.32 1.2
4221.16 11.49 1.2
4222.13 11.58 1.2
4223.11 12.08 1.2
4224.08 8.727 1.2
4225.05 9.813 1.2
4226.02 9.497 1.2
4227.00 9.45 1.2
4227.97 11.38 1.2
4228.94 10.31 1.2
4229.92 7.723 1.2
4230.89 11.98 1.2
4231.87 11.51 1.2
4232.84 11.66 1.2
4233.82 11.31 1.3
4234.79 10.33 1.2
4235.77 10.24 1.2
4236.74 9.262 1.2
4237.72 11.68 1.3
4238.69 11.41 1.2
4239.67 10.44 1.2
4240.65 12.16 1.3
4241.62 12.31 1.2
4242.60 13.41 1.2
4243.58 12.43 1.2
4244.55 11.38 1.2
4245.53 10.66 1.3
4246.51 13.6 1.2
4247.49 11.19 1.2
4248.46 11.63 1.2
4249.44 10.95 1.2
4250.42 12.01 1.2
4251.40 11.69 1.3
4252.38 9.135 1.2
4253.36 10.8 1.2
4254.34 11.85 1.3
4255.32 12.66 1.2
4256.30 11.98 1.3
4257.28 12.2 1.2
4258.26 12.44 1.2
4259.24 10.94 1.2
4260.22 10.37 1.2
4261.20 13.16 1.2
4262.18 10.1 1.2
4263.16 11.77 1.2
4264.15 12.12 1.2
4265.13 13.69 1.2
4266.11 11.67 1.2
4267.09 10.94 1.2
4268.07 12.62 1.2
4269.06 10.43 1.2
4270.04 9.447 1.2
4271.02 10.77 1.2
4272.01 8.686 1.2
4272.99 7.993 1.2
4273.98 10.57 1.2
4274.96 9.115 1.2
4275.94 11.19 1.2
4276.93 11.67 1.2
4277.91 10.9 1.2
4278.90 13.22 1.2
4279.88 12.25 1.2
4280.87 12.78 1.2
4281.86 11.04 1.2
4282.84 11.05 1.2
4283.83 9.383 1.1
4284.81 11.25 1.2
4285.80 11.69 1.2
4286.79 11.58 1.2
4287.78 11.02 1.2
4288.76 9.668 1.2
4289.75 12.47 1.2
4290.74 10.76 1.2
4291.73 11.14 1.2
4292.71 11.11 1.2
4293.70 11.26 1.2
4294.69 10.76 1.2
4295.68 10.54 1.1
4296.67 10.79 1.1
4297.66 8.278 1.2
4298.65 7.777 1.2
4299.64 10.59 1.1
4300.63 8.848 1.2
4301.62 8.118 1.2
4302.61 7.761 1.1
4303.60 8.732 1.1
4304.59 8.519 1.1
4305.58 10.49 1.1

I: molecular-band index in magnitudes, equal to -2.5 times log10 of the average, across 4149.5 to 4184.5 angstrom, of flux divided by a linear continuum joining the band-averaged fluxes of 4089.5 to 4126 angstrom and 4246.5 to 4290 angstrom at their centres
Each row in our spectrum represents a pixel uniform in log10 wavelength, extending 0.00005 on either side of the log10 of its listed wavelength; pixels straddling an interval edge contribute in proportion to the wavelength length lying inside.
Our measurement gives 0.078 mag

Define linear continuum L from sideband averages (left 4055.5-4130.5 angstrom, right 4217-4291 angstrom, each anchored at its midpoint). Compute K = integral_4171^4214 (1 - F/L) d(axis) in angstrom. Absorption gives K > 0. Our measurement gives 2.2 angstrom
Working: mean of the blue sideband 10.7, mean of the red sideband 11.2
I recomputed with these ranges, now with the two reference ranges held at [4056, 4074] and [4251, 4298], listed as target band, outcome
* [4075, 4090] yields -0.068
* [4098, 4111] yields 0.033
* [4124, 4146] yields 0.053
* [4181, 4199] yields 0.015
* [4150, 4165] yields 0.016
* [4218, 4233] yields 0.019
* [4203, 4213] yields 0.008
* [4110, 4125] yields -0.067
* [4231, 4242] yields -0.017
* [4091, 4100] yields -0.055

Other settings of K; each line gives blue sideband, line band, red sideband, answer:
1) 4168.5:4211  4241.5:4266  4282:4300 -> -2.91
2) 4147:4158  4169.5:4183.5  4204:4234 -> 0.83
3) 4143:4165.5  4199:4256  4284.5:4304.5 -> -4.61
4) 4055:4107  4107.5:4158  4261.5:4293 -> 1.78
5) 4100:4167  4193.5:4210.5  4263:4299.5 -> 0.42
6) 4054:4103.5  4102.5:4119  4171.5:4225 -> 0.05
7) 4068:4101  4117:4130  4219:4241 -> 0.03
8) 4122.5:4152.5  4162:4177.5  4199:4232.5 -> 0.15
